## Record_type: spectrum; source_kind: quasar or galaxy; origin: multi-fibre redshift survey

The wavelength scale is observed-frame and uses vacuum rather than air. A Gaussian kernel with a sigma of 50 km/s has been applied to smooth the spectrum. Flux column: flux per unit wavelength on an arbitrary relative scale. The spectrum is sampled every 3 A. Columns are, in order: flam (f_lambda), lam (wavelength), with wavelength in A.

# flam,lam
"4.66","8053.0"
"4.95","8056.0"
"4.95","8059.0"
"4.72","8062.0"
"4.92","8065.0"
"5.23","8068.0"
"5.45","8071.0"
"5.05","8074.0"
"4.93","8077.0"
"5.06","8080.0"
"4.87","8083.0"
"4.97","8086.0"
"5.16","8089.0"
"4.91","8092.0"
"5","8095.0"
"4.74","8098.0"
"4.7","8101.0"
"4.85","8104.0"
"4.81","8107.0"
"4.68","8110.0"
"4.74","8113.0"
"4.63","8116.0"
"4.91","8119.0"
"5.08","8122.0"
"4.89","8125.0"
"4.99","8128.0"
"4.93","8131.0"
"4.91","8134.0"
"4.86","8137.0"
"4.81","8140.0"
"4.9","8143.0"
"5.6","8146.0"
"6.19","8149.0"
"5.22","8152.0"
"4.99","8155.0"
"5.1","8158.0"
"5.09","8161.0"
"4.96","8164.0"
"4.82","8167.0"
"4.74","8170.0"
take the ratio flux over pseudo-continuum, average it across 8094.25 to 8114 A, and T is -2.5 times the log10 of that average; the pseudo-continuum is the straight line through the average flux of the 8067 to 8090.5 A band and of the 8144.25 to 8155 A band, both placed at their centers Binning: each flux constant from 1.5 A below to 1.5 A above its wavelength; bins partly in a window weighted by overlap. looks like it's 0.10 mag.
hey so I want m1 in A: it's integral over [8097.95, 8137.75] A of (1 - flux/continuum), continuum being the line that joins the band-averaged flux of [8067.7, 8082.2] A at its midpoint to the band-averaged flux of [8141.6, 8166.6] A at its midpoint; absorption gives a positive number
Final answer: 2.7 A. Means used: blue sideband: 5.12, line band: 4.84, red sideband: 5.24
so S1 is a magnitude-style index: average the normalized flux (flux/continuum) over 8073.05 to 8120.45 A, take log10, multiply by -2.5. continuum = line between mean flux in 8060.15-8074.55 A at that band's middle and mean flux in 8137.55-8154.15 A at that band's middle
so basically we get 0.06 mag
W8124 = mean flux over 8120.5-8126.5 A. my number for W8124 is 4.98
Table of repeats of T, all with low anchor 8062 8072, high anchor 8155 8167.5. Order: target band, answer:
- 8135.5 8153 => -0.05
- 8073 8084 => 0.03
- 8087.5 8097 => 0.02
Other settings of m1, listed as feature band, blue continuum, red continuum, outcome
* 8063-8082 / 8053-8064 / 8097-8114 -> -1.1 A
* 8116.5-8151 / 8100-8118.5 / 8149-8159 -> -0.4 A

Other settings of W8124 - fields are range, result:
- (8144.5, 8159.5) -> 5.42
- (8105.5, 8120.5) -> 4.75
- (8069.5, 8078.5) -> 5.14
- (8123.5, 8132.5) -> 4.94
